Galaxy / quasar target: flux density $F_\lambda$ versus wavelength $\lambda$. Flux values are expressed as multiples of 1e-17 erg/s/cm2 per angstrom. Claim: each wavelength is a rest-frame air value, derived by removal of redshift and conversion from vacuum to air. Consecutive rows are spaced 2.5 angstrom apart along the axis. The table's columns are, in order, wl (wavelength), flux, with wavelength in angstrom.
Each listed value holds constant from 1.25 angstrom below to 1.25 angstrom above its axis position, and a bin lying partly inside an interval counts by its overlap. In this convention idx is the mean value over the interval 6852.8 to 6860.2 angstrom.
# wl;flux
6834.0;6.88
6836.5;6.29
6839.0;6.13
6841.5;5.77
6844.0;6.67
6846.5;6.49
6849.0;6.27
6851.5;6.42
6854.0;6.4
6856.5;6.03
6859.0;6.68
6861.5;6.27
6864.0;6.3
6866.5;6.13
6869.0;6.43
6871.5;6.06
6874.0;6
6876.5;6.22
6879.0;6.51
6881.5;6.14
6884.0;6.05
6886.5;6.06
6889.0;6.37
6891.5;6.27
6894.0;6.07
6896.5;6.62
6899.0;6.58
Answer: 6.37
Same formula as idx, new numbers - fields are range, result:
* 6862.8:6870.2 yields 6.29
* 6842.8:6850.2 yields 6.48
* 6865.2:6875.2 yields 6.16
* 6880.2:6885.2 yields 6.1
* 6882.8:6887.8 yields 6.06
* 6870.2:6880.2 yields 6.2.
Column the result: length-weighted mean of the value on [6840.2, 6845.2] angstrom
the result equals 6.21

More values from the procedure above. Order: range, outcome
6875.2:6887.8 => 6.2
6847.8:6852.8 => 6.35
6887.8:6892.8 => 6.32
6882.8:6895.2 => 6.16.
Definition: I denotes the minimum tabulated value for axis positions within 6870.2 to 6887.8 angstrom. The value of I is 6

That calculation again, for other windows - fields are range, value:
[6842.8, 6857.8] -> 6.03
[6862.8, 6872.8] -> 6.06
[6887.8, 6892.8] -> 6.27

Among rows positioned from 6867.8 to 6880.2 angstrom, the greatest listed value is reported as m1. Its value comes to 6.51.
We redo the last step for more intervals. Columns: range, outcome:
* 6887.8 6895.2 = 6.37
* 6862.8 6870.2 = 6.43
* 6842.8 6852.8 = 6.67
